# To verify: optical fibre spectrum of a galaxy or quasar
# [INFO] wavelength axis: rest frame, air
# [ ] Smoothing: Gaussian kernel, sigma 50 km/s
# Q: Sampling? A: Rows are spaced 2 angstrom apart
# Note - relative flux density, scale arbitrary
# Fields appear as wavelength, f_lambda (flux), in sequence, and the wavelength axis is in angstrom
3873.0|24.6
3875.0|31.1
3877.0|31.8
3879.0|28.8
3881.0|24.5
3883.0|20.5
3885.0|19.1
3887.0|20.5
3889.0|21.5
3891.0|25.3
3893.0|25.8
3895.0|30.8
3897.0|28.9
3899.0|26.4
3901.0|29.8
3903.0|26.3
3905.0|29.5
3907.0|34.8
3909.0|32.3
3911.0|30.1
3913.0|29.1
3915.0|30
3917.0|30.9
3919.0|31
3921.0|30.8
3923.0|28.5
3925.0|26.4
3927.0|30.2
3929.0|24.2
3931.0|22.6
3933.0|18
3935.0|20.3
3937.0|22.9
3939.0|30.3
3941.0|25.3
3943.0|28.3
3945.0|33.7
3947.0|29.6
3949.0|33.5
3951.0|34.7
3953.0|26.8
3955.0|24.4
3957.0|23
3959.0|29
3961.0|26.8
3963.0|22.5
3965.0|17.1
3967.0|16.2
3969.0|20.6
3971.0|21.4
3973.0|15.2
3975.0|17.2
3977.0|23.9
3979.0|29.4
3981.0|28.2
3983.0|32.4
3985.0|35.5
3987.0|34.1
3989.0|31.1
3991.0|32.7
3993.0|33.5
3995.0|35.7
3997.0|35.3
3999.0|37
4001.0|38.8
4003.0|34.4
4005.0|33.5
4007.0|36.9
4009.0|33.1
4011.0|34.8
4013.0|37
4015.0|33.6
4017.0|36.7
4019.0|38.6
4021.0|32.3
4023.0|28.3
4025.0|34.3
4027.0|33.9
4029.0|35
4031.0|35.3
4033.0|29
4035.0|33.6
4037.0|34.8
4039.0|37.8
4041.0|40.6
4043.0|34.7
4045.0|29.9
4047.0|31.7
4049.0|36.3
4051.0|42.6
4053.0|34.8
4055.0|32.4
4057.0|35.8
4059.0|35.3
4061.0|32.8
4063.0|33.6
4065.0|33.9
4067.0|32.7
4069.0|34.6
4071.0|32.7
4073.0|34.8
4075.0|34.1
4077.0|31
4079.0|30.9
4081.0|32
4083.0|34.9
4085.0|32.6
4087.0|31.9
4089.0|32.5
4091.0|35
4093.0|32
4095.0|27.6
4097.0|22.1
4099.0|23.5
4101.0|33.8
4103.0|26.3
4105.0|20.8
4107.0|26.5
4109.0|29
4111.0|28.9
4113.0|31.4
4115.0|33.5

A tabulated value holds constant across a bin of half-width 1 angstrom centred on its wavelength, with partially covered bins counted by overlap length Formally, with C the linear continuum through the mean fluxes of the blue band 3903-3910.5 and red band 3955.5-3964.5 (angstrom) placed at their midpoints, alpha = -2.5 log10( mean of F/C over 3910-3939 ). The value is 0.09 mag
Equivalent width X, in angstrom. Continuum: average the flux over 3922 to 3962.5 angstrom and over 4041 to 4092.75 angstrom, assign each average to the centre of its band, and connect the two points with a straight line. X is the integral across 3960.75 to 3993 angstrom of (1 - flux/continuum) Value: 3.8 angstrom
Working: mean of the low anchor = 26.9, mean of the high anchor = 33.8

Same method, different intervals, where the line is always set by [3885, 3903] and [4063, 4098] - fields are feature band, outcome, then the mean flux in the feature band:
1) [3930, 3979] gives 5.93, 24.4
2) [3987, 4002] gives -2.89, 34.8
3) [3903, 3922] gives -3.12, 30.7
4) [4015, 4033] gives -2.26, 34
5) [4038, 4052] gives -2.41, 36.2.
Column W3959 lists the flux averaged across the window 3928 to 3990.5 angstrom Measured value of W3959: 25.8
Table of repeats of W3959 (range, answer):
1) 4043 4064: 34.5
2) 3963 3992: 25.3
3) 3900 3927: 30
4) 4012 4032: 34.5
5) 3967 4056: 32.5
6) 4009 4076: 34.5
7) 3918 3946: 26.6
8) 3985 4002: 34.8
